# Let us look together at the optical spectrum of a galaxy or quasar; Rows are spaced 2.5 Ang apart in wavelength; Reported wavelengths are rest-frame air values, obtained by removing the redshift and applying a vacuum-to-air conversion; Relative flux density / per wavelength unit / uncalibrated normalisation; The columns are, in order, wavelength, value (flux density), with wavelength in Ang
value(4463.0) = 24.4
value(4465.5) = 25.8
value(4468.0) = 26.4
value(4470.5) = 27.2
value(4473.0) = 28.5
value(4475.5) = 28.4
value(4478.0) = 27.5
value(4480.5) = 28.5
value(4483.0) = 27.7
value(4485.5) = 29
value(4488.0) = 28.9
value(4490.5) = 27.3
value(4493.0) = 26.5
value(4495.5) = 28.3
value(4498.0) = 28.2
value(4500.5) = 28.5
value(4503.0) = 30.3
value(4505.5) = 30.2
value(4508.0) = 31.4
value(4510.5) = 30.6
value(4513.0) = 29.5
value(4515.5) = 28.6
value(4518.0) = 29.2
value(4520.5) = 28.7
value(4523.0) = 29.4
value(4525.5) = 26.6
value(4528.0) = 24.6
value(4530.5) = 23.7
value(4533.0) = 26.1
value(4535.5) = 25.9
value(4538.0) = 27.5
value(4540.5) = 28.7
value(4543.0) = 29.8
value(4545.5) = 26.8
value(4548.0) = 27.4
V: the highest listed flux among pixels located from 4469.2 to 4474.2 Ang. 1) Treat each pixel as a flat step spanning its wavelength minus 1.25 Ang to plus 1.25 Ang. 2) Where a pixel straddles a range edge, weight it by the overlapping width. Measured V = 28.5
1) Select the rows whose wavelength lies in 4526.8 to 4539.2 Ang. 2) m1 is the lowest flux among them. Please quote 23.7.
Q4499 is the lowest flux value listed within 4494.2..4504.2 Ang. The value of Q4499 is 28.2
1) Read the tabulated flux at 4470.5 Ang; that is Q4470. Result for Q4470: 27.2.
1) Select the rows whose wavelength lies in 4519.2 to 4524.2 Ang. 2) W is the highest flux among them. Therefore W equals 29.4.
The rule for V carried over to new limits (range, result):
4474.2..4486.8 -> 29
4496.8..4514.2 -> 31.4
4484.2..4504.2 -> 30.3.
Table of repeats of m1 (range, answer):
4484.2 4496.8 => 26.5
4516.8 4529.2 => 24.6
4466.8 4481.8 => 26.4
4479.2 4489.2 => 27.7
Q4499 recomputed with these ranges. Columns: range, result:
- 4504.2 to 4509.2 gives 30.2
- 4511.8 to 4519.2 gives 28.6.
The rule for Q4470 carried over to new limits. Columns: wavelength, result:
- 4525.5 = 26.6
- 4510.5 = 30.6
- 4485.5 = 29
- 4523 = 29.4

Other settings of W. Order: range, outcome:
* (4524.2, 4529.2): 26.6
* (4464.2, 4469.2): 26.4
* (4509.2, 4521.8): 30.6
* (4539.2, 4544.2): 29.8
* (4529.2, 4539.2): 27.5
